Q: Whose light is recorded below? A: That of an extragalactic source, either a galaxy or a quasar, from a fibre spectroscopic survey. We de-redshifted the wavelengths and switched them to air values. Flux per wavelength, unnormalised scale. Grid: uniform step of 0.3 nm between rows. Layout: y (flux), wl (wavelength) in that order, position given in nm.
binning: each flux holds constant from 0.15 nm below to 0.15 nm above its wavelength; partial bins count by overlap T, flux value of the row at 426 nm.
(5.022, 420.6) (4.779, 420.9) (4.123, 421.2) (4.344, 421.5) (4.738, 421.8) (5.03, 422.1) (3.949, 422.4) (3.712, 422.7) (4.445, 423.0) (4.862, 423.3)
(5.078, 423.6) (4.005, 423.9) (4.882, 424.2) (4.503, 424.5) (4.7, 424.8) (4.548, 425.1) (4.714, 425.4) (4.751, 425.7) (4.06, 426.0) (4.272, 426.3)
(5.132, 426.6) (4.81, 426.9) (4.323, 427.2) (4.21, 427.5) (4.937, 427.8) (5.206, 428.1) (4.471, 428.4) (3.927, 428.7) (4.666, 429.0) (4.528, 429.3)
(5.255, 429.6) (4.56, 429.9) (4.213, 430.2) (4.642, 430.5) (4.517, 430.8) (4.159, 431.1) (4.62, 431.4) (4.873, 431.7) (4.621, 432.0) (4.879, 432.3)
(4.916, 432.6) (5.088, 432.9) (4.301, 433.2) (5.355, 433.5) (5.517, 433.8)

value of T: 4.06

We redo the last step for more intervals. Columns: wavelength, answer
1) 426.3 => 4.272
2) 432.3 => 4.879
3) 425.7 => 4.751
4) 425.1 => 4.548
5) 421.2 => 4.123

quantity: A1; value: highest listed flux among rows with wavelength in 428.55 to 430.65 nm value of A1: 5.255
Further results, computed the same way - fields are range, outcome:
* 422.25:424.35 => 5.078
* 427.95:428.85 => 5.206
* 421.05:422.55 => 5.03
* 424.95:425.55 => 4.714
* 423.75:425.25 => 4.882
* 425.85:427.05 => 5.132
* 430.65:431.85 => 4.873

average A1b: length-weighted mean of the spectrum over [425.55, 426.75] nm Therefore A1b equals 4.55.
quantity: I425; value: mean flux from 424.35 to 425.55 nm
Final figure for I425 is 4.62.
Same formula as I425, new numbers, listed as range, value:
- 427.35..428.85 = 4.55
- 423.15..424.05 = 4.65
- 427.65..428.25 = 5.07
